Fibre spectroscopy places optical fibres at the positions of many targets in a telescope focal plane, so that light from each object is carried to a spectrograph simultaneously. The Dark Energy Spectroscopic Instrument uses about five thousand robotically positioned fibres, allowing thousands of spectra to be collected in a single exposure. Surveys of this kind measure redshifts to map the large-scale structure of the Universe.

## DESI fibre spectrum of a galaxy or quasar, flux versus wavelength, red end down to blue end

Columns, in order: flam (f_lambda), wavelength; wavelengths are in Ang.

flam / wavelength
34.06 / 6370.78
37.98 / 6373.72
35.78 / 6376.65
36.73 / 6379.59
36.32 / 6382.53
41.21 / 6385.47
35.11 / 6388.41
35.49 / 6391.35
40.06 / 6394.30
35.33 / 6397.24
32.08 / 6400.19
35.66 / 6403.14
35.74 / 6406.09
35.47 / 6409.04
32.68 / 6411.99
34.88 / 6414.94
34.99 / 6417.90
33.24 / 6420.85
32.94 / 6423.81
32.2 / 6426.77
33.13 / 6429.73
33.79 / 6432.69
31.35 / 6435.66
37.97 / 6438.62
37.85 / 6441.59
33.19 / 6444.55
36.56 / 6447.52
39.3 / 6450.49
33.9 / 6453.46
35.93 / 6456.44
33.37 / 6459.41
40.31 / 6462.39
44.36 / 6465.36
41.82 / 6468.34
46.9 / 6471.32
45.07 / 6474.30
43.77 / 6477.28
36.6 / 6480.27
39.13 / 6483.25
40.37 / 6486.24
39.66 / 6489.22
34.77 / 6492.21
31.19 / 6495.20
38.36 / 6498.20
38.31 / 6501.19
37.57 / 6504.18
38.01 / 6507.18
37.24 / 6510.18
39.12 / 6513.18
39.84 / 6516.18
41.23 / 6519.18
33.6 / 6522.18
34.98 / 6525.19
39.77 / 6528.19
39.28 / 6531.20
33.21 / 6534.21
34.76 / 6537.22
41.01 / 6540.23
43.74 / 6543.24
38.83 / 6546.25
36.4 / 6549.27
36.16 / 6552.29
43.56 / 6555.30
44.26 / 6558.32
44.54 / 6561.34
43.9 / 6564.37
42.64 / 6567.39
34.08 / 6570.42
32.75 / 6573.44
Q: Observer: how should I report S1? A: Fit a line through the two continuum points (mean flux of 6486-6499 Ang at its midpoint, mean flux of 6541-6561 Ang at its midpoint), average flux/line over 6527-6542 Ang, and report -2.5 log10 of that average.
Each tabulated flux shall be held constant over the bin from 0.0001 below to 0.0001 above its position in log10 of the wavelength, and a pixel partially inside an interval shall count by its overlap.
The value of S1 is 0.053 mag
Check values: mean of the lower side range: 36.4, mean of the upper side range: 40.8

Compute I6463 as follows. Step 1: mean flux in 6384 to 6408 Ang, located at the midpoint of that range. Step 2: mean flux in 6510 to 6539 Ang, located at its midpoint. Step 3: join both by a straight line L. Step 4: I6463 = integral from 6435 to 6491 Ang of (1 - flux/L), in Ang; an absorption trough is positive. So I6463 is -3.1 Ang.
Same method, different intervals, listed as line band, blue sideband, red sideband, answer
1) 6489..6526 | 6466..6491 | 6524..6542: 2.0 Ang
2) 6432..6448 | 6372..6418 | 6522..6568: 0.8 Ang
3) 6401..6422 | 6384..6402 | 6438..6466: 1.2 Ang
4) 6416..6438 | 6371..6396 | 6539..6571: 2.8 Ang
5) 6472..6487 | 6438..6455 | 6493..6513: -1.9 Ang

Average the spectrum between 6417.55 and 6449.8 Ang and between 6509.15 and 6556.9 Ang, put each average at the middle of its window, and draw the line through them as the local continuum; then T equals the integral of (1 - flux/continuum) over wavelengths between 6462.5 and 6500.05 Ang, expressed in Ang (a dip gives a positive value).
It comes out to -4.1 Ang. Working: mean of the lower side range 34.4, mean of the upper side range 38.3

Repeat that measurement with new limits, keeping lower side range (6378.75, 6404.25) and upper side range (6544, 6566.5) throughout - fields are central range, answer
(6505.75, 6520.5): 0.3 Ang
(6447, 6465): 0.6 Ang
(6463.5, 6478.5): -2.1 Ang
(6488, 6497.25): 1.0 Ang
